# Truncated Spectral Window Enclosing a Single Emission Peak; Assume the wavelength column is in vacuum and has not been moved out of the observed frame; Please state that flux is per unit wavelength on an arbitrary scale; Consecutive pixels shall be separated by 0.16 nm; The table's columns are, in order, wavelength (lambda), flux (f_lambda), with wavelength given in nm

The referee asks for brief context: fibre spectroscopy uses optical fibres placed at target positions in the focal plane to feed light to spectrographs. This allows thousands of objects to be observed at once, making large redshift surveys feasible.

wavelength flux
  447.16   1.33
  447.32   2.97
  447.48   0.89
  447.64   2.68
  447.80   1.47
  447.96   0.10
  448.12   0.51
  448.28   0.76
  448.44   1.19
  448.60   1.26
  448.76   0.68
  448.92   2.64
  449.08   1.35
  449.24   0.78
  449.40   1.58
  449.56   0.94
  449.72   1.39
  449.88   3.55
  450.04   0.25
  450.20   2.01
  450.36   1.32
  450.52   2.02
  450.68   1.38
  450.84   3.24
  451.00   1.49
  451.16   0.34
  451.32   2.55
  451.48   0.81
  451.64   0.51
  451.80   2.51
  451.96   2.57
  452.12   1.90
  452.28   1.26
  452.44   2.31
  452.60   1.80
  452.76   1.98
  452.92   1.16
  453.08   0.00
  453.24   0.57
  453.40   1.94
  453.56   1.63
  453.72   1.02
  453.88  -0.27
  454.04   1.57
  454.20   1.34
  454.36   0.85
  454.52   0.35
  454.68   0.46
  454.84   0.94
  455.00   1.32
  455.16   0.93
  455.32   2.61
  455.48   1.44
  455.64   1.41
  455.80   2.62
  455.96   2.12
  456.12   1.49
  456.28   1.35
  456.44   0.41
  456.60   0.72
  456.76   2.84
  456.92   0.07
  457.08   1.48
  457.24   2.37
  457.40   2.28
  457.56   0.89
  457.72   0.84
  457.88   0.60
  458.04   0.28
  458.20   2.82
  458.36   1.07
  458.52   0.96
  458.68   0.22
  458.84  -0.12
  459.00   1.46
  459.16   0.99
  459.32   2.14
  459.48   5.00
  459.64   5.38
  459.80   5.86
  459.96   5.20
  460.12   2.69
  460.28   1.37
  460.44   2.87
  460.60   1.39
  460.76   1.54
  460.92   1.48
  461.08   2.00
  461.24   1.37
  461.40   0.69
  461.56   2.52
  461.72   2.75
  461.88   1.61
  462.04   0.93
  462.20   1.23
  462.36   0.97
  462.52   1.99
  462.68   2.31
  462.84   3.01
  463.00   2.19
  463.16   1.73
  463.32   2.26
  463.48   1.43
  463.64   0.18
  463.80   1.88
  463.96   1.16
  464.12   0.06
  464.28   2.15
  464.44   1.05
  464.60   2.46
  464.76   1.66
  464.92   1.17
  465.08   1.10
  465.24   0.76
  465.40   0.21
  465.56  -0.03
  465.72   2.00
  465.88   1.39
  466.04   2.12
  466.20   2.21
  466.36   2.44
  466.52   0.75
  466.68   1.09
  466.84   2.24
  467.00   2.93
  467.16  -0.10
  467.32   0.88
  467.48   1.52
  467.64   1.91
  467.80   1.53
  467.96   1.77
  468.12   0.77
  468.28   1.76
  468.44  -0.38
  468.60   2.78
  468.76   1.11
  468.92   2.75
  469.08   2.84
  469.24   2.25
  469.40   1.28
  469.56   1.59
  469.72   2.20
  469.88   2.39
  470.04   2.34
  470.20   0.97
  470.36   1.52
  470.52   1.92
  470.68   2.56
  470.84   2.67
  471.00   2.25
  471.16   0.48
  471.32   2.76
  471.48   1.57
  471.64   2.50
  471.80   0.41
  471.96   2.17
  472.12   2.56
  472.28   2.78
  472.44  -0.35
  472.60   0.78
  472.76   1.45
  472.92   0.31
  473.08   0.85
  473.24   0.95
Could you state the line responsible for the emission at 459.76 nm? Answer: [O II]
